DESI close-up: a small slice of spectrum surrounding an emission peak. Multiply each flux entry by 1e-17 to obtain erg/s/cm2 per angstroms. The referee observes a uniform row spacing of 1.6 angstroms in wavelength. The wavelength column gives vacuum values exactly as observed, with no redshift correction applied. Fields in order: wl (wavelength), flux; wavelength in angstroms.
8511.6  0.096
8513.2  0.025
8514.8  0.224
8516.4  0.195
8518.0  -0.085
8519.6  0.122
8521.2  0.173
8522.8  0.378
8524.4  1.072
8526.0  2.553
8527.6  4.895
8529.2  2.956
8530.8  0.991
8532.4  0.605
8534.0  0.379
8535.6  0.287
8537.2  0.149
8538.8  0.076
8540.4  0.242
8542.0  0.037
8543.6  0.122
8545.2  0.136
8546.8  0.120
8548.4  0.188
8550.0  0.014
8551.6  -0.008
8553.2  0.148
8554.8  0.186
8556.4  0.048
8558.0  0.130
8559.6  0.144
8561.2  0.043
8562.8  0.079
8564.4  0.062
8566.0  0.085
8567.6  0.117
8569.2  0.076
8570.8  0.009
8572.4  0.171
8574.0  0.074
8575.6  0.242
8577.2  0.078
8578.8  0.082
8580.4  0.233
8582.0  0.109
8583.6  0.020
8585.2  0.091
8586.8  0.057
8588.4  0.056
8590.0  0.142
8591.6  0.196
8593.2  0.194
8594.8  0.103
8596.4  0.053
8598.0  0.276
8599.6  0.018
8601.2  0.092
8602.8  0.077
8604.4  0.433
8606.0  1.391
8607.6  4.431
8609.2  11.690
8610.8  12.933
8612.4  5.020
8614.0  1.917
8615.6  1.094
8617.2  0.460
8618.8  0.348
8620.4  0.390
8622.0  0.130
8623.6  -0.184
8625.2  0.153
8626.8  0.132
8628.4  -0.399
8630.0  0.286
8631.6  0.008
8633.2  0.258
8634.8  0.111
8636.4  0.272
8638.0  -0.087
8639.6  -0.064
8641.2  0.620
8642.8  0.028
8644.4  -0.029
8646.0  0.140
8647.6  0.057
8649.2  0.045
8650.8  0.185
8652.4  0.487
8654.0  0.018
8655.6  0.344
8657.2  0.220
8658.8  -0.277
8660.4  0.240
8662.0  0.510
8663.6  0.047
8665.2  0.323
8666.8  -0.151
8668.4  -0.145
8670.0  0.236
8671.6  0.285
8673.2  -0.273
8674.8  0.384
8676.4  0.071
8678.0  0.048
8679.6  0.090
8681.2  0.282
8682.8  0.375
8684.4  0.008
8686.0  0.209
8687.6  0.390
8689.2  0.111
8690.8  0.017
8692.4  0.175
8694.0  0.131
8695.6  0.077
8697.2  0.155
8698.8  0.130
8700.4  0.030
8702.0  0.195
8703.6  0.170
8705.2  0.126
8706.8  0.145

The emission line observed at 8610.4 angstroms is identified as [O III] 5007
